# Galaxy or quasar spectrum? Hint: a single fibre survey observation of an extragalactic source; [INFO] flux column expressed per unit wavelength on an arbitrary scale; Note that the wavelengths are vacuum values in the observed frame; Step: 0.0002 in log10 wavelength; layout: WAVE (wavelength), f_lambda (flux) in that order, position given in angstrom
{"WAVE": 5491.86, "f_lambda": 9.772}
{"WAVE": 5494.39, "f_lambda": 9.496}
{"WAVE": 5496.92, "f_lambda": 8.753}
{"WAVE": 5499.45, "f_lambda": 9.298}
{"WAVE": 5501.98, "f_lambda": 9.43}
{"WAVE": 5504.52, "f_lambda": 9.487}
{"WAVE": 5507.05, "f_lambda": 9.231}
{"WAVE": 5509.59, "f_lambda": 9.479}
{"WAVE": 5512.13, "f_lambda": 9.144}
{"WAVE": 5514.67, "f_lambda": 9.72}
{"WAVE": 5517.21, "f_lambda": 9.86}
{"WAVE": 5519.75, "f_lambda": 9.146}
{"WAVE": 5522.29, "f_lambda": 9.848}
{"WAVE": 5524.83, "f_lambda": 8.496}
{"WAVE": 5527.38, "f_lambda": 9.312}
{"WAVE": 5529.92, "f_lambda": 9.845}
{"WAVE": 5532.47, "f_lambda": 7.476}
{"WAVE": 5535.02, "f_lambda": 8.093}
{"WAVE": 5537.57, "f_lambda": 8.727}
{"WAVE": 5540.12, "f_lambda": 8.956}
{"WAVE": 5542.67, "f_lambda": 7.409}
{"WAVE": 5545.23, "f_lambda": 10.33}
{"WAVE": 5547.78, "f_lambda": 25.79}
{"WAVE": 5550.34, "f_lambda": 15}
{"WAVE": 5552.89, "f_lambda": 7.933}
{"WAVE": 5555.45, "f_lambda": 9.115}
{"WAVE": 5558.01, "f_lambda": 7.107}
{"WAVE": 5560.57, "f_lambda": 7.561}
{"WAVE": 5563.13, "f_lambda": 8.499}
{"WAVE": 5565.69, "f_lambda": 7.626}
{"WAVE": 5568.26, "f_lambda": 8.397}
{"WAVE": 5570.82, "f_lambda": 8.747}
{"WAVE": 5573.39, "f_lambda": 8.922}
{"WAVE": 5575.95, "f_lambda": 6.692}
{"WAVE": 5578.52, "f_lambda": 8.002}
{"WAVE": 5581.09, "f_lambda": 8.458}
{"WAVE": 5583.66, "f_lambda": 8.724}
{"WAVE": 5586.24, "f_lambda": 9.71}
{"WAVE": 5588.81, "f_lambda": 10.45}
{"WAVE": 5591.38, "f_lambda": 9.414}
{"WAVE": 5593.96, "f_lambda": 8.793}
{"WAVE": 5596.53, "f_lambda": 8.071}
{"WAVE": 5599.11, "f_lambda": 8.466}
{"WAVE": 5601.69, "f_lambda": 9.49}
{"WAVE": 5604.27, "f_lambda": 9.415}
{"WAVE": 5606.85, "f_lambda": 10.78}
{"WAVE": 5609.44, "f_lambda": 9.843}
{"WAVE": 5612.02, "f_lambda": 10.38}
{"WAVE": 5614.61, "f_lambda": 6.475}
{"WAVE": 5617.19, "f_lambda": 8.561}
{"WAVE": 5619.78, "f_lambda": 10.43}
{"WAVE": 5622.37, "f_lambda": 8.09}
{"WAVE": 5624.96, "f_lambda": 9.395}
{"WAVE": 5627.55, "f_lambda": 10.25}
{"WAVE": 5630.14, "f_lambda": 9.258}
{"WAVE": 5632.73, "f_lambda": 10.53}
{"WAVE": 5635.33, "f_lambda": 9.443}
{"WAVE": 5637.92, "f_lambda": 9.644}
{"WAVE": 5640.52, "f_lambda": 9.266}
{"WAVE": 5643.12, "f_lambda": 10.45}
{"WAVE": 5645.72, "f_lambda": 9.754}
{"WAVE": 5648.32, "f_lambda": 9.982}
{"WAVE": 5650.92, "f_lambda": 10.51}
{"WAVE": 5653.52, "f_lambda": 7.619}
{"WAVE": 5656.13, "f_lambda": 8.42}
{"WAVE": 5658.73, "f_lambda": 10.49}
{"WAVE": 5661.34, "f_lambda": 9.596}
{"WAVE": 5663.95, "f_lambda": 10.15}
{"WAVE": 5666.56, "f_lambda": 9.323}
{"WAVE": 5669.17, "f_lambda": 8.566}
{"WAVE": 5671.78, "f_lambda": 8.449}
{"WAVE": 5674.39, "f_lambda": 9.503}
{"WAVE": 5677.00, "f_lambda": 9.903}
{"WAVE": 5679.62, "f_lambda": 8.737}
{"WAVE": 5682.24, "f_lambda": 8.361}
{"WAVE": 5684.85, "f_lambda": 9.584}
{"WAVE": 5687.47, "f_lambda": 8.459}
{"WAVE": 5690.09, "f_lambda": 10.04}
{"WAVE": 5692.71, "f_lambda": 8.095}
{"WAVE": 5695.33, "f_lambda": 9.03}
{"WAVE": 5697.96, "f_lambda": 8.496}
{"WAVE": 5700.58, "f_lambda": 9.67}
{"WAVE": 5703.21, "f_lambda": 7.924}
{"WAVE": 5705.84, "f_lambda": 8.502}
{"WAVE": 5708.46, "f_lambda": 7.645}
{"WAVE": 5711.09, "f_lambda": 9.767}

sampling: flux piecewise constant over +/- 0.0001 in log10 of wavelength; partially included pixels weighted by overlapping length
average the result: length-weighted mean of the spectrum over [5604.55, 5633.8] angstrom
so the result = 9.44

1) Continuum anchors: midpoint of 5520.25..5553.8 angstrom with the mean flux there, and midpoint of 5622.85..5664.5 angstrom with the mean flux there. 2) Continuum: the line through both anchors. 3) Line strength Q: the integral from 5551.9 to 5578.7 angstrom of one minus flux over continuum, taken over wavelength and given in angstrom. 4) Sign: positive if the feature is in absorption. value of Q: 5.9 angstrom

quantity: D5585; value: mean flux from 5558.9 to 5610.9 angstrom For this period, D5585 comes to 8.8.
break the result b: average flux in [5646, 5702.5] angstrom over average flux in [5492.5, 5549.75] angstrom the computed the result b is 0.92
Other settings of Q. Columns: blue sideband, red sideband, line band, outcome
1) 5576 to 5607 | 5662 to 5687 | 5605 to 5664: -2.9 angstrom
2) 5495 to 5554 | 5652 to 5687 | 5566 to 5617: 3.9 angstrom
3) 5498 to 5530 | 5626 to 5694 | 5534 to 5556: -4.6 angstrom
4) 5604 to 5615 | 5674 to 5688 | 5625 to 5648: -1.0 angstrom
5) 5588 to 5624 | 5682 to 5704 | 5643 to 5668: -1.6 angstrom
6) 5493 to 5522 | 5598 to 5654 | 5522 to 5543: 1.6 angstrom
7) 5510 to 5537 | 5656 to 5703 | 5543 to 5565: -4.9 angstrom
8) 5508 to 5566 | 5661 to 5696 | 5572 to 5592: 1.7 angstrom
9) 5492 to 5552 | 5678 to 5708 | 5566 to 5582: 2.5 angstrom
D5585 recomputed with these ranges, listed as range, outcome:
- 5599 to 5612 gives 9.78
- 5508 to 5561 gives 9.96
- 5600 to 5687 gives 9.4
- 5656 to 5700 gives 9.16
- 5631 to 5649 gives 9.85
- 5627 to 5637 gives 9.84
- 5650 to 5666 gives 9.43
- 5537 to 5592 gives 9.63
